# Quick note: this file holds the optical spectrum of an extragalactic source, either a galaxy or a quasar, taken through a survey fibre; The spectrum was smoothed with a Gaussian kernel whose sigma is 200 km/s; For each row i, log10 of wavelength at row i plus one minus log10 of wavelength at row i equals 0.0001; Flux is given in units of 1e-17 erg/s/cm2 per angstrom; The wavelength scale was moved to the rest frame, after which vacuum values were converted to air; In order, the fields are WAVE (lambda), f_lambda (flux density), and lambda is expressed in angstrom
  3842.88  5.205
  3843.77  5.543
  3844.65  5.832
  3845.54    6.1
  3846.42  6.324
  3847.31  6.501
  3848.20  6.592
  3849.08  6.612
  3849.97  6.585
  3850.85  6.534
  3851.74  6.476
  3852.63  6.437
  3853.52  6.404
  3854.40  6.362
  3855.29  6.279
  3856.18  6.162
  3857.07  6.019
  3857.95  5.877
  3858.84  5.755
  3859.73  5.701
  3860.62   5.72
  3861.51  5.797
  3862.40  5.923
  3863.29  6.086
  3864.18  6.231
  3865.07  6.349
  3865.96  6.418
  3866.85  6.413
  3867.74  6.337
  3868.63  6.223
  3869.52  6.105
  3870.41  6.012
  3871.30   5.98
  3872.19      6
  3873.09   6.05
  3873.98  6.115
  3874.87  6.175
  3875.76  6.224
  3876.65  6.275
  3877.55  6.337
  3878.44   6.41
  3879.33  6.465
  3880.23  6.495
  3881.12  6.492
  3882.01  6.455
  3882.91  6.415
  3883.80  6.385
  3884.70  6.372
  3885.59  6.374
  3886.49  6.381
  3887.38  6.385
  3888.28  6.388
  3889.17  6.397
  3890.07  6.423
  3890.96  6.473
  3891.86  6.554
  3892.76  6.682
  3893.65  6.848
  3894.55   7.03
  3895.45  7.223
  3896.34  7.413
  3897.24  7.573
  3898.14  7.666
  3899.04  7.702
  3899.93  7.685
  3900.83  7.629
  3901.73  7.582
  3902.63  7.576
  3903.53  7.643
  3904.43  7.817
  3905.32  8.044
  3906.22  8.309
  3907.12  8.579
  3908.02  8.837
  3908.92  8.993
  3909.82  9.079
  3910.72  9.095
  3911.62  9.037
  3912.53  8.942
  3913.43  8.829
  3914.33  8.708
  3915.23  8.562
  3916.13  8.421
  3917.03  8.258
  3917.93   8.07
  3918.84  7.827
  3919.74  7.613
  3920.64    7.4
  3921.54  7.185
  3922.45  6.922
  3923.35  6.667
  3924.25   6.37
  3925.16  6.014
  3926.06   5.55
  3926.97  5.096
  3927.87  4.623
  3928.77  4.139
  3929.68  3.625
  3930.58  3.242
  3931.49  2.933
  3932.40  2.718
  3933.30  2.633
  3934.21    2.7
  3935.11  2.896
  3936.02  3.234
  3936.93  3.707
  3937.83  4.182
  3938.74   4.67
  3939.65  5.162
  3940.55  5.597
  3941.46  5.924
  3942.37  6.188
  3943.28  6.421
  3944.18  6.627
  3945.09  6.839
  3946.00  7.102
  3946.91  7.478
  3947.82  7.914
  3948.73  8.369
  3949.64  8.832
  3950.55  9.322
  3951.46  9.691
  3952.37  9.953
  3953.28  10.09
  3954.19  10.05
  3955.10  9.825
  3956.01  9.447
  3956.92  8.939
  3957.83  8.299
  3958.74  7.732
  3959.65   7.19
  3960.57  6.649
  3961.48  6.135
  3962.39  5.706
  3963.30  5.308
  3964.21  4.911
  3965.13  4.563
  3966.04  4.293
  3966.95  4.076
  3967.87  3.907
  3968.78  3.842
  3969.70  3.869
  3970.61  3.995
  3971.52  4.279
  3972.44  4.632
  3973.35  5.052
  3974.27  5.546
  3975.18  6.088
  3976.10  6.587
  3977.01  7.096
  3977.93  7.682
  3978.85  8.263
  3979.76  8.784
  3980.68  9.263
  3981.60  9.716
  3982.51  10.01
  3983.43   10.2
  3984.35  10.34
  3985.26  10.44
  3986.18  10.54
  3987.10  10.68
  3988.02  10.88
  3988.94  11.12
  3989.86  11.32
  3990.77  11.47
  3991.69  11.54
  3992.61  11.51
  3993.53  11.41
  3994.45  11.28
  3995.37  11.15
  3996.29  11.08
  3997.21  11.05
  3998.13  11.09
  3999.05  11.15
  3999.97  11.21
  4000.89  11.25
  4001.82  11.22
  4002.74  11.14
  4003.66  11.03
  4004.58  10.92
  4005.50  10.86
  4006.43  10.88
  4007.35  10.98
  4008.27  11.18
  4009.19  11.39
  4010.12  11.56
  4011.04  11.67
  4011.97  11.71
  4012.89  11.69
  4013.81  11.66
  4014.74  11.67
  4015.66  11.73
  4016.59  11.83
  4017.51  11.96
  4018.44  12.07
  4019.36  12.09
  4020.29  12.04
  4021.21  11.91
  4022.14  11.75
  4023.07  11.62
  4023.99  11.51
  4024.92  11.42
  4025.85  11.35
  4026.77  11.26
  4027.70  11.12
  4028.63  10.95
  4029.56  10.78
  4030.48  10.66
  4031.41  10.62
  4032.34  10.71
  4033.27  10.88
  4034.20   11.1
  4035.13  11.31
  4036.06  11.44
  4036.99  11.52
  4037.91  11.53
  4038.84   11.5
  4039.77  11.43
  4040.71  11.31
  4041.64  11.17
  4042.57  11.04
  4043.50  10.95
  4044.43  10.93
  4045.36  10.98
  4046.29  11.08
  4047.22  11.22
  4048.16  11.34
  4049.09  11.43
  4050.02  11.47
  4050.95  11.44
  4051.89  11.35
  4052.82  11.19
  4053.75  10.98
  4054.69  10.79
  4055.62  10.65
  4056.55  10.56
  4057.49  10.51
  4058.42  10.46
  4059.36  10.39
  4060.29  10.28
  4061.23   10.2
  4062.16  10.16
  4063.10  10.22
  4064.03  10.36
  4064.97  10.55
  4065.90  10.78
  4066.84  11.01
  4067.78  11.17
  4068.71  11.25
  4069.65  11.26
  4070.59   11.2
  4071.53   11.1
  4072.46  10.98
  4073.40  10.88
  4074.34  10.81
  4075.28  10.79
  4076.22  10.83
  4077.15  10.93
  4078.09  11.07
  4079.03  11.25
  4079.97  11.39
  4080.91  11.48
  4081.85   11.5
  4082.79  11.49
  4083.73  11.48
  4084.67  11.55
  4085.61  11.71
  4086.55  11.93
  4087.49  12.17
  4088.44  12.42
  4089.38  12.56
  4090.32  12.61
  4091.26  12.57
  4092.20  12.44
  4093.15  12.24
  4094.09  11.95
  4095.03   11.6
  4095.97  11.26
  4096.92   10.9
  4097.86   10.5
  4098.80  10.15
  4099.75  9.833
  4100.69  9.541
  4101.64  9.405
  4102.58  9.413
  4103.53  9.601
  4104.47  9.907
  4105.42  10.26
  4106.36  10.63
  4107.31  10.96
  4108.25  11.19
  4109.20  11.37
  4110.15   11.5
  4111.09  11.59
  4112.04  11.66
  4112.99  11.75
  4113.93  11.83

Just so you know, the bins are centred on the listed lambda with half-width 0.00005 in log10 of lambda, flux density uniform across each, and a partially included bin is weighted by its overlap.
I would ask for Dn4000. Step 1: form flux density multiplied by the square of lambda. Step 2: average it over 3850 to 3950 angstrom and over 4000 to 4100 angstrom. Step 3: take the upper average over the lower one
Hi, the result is 1.87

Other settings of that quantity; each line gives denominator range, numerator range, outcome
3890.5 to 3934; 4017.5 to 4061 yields 1.70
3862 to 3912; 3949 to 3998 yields 1.24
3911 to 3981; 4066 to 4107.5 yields 1.86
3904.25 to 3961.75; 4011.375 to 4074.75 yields 1.69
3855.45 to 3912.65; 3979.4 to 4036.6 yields 1.73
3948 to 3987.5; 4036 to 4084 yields 1.55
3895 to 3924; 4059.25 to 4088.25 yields 1.50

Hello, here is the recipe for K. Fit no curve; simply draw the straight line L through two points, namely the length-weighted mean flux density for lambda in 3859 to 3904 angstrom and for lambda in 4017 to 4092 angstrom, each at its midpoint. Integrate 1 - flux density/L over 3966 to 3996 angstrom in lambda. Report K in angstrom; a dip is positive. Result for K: 3.3 angstrom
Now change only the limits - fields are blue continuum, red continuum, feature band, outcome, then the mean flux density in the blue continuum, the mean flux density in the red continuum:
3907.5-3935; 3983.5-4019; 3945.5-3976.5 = 7.0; 6.56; 11.2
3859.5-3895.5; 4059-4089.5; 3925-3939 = 7.0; 6.31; 11.1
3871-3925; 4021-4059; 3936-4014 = 8.0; 7.26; 11.1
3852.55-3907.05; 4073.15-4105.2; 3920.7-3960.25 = 8.1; 6.59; 11.2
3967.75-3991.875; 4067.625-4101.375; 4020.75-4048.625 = -4.1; 8.07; 11.3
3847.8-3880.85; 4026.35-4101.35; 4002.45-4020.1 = -3.0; 6.22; 11.1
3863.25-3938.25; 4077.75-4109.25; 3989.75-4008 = -4.7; 6.54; 11.2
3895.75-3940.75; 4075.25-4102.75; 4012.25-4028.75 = -3.9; 6.58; 11.3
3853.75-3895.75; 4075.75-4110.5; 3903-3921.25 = -3.3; 6.29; 11.2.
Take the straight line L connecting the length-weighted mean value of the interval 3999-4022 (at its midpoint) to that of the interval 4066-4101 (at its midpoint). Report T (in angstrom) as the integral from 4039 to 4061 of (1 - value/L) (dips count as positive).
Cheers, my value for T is 0.8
